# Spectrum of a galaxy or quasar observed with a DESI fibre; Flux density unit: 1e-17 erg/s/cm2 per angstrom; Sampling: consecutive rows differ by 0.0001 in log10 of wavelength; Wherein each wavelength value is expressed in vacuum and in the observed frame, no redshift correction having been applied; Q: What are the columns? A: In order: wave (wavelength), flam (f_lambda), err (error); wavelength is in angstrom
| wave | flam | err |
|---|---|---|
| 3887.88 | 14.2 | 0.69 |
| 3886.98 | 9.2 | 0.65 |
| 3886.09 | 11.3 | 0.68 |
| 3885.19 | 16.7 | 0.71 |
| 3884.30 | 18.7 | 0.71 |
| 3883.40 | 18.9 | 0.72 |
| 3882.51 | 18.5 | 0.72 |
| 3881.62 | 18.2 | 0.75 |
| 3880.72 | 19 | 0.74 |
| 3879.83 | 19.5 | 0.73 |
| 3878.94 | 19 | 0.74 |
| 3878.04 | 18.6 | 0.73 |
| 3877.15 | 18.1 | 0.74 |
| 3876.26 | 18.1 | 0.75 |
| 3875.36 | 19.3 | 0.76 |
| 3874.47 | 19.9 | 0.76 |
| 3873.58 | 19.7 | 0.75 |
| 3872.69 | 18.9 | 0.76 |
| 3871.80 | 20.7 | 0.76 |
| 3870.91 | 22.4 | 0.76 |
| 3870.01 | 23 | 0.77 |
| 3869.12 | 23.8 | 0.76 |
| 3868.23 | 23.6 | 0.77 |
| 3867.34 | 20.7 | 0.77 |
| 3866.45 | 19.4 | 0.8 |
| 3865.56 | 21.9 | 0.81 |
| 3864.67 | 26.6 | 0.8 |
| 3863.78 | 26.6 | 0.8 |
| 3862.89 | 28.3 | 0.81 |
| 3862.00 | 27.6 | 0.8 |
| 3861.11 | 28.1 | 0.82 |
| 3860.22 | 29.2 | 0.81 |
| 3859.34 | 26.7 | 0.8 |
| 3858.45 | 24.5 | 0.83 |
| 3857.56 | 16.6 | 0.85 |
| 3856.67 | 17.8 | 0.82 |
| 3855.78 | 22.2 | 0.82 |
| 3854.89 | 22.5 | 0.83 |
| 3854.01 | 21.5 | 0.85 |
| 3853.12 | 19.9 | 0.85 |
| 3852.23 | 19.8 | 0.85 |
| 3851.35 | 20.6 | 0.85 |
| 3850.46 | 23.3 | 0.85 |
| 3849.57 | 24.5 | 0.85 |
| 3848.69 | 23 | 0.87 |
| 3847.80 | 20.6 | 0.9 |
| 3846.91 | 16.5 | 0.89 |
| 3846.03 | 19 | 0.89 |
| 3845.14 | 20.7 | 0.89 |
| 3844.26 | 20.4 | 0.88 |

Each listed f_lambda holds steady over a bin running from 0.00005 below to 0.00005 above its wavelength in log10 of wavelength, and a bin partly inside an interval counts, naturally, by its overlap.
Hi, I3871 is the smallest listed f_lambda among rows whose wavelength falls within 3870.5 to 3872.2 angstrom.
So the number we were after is 20.7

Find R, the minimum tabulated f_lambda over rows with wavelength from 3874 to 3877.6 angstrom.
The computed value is 18.1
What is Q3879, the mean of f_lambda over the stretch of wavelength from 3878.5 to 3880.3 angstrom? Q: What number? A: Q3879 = 19.3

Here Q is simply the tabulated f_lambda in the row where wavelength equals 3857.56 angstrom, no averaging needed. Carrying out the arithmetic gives 16.6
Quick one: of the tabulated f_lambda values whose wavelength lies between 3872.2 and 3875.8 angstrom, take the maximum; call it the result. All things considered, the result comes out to 19.9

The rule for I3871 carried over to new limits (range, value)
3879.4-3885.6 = 16.7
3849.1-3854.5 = 19.8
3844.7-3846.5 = 19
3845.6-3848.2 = 16.5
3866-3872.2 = 19.4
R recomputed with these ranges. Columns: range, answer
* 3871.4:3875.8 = 18.9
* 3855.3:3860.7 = 16.6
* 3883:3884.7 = 18.7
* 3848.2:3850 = 23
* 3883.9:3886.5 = 11.3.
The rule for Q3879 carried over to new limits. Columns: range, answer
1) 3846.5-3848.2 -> 18.5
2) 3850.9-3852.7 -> 20.2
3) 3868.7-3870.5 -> 23.3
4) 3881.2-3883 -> 18.4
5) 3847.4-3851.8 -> 22.4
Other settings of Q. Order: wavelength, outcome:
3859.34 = 26.7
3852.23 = 19.8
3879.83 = 19.5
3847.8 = 20.6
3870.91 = 22.4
